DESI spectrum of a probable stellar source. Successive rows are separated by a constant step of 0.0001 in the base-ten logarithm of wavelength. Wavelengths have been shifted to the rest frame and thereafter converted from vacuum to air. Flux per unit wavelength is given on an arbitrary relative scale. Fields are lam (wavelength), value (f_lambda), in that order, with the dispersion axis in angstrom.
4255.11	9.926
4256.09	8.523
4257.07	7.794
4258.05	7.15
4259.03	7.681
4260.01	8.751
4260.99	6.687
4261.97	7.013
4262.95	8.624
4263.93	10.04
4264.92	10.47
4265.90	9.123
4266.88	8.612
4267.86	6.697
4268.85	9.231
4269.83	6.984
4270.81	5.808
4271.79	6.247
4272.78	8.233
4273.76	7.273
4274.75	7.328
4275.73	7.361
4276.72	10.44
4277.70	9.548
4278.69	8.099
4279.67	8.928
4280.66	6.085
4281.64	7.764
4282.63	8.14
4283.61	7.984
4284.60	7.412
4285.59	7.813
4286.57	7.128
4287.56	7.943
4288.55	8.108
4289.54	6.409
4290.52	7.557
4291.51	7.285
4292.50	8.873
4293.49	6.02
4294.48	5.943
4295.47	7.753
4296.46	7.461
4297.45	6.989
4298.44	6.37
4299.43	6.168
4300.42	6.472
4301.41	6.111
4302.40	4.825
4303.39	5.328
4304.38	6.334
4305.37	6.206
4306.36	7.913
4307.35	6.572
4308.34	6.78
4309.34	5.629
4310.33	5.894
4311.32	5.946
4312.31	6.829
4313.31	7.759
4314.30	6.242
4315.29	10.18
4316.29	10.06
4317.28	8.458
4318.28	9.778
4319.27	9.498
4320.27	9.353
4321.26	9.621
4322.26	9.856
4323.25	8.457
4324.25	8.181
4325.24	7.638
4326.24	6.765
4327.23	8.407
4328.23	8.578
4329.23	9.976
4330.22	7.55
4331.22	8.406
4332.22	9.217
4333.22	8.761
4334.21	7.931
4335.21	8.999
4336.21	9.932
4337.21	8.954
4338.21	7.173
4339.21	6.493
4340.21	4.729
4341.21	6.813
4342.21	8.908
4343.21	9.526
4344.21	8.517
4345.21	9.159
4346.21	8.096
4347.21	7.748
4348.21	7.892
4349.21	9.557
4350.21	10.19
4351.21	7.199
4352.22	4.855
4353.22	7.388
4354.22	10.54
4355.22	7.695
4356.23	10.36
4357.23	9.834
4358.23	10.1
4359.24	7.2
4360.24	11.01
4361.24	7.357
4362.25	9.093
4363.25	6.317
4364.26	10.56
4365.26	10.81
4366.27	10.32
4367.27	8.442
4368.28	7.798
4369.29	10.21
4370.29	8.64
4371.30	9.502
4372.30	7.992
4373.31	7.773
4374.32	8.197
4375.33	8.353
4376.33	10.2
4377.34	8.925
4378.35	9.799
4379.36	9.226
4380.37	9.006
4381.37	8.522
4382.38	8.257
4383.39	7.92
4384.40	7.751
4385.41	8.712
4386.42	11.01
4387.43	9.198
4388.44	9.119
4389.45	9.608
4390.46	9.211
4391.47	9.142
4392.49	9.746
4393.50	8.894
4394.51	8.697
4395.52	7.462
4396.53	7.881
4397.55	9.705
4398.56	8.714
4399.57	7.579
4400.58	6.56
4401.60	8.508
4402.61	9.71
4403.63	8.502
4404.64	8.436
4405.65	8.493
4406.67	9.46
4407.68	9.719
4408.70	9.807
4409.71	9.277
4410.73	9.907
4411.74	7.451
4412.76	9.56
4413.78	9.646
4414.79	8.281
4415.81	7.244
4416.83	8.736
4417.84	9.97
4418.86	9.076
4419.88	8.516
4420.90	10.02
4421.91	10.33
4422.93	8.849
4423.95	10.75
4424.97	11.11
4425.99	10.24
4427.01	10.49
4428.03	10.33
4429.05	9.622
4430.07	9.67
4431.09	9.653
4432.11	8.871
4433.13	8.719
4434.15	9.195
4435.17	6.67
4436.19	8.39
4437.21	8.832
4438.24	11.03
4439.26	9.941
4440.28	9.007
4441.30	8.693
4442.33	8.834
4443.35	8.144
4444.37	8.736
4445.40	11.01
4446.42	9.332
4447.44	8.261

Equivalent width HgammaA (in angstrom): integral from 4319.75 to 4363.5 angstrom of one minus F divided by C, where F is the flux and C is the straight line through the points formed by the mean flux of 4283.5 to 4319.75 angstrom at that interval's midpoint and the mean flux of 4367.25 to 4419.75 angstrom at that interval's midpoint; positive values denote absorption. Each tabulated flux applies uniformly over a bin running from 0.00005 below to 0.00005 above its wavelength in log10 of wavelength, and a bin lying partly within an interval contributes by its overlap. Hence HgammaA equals -3.0 angstrom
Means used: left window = 7.18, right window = 8.84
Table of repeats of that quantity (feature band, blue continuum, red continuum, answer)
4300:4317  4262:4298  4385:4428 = 2.8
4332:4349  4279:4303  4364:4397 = 0.0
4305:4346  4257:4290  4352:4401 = 1.4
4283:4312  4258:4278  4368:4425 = 5.1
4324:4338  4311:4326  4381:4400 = 0.1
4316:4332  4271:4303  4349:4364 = -1.5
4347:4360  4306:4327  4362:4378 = 0.1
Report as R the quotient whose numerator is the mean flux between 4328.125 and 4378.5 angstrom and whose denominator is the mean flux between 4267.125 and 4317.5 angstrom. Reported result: 1.2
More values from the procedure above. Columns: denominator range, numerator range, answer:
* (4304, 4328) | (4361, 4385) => 1.12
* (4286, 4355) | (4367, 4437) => 1.16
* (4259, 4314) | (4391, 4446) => 1.24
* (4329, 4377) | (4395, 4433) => 1.06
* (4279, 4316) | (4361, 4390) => 1.27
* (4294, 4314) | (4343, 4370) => 1.36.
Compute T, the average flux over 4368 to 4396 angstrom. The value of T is 8.9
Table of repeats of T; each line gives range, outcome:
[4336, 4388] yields 8.64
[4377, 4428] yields 9.07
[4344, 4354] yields 8.12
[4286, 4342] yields 7.59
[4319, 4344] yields 8.38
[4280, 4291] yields 7.51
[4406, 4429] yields 9.48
